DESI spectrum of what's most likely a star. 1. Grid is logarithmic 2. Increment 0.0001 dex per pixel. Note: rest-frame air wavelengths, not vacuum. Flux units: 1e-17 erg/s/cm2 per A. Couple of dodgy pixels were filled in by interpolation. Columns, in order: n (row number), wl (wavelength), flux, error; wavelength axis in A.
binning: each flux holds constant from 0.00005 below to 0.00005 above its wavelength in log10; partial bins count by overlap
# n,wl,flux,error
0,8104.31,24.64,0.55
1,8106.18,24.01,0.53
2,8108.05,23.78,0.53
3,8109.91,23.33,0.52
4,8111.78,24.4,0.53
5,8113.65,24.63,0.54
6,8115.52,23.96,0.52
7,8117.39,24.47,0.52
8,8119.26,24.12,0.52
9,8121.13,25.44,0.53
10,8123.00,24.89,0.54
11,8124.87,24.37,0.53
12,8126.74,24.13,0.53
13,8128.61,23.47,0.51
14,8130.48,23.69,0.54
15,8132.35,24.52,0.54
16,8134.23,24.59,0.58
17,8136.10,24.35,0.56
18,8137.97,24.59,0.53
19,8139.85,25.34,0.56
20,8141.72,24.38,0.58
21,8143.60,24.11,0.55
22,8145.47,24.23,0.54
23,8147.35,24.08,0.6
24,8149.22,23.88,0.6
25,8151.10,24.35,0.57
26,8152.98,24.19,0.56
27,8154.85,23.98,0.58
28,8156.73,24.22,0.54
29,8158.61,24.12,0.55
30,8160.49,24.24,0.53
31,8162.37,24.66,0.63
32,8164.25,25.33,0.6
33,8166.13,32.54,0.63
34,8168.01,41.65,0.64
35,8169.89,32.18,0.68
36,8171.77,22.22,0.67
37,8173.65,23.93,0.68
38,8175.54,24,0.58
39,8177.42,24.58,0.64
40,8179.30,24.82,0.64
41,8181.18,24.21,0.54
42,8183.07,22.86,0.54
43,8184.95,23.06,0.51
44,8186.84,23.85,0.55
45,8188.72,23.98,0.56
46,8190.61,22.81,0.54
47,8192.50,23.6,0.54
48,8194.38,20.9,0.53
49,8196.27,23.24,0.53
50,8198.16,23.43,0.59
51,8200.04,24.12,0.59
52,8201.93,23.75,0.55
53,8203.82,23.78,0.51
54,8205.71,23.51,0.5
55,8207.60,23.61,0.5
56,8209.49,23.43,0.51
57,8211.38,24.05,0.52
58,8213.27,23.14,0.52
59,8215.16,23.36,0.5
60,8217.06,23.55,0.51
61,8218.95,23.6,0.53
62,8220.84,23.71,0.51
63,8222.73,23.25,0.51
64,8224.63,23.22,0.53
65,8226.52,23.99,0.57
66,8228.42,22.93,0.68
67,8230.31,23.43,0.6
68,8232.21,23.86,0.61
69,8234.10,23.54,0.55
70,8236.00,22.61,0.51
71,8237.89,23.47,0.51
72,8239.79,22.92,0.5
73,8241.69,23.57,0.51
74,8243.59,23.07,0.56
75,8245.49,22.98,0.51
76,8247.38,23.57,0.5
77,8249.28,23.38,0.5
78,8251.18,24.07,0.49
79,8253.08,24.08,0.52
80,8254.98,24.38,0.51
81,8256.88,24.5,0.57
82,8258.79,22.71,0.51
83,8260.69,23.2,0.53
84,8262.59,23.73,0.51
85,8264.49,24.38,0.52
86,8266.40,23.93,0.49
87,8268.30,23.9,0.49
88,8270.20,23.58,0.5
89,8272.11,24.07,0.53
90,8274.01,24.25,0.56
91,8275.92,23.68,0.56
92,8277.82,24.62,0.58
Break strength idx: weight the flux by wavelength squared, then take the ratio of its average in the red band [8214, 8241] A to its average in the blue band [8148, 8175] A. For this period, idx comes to 0.90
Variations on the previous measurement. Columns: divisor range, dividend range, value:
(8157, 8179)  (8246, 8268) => 0.90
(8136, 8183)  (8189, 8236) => 0.93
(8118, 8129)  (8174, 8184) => 1.00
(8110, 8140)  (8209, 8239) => 0.99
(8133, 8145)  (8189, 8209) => 0.96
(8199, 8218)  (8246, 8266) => 1.02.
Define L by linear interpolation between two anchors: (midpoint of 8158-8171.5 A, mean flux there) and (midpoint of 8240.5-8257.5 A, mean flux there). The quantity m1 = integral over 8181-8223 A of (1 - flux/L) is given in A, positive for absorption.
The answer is 5.1 A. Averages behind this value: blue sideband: 29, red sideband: 23.7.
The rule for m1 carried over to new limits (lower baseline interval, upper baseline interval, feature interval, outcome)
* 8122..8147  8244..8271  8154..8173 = -2.57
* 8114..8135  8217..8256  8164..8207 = -2.24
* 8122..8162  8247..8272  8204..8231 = 0.55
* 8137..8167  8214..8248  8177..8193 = 0.34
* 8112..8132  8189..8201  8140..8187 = -3.67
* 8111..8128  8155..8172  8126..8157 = 2.31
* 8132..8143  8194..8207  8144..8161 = 0.12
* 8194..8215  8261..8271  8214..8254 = 0.35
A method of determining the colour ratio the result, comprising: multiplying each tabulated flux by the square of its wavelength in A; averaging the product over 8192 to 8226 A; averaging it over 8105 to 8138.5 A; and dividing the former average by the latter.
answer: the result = 1.0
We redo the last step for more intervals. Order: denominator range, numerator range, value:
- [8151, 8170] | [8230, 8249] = 0.87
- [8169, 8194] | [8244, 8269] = 1.00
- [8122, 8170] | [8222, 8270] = 0.95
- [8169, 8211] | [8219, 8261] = 0.99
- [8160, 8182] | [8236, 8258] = 0.89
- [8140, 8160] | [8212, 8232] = 0.99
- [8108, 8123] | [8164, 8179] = 1.18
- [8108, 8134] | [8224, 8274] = 1.00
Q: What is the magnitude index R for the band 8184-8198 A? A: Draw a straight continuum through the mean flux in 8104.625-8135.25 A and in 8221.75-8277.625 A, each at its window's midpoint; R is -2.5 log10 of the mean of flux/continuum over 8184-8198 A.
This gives 0.04 mag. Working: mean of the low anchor 24.2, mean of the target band 23.1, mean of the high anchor 23.6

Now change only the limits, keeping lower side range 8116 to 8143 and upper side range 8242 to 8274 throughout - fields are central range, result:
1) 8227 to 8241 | 0.03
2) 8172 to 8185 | 0.01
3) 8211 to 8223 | 0.02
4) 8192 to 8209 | 0.03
